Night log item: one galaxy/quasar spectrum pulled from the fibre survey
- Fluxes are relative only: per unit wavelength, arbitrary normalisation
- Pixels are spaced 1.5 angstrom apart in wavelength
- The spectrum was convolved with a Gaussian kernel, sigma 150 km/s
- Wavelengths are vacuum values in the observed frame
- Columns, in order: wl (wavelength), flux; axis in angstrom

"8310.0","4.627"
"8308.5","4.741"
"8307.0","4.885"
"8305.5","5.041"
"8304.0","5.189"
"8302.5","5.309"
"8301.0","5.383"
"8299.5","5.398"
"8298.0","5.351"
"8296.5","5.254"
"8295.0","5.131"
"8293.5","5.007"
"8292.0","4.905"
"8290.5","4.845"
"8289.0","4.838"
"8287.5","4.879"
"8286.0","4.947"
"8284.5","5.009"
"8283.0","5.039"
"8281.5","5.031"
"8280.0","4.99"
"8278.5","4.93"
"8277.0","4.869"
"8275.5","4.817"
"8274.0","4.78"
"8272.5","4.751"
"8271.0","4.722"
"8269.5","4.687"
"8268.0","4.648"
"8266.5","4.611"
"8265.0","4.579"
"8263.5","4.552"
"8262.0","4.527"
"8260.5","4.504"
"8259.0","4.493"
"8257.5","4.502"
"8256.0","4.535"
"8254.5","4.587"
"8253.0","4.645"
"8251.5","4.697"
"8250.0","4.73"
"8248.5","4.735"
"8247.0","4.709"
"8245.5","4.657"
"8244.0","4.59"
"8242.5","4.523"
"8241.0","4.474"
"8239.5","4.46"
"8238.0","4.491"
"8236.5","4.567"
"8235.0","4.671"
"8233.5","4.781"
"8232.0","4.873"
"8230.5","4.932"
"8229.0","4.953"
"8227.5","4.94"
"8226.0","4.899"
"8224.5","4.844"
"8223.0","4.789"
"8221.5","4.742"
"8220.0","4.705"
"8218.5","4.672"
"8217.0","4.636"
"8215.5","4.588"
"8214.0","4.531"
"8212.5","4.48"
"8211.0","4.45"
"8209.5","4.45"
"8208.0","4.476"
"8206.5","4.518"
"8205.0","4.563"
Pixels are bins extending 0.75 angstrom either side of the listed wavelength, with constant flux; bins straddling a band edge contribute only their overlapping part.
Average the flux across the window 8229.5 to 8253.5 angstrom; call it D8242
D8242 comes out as 4.66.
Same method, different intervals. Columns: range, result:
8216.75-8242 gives 4.73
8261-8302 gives 4.91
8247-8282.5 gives 4.7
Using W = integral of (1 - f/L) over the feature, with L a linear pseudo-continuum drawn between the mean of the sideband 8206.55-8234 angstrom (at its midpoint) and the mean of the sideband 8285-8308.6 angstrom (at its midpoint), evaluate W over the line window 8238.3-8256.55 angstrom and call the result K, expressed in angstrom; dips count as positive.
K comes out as 0.85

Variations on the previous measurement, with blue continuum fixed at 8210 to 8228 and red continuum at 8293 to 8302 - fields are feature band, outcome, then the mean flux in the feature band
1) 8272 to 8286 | 0.6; 4.92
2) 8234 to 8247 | 0.7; 4.57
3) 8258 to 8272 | 1.2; 4.59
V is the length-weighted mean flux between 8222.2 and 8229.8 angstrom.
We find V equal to 4.88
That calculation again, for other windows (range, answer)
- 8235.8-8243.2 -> 4.5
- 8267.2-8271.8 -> 4.69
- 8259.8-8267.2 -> 4.55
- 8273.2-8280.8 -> 4.88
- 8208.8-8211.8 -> 4.45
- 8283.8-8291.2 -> 4.9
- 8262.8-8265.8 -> 4.57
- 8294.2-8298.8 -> 5.24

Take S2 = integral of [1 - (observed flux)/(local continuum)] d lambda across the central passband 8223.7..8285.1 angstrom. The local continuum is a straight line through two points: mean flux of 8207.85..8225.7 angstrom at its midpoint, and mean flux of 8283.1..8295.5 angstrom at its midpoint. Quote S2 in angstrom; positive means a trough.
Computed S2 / 1.0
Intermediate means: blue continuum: 4.63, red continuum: 4.95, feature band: 4.71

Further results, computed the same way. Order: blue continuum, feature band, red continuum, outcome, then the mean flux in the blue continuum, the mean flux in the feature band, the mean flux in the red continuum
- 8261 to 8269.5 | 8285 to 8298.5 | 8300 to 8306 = 0.11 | 4.59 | 5.01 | 5.25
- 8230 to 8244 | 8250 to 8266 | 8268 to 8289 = 0.61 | 4.63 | 4.57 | 4.87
